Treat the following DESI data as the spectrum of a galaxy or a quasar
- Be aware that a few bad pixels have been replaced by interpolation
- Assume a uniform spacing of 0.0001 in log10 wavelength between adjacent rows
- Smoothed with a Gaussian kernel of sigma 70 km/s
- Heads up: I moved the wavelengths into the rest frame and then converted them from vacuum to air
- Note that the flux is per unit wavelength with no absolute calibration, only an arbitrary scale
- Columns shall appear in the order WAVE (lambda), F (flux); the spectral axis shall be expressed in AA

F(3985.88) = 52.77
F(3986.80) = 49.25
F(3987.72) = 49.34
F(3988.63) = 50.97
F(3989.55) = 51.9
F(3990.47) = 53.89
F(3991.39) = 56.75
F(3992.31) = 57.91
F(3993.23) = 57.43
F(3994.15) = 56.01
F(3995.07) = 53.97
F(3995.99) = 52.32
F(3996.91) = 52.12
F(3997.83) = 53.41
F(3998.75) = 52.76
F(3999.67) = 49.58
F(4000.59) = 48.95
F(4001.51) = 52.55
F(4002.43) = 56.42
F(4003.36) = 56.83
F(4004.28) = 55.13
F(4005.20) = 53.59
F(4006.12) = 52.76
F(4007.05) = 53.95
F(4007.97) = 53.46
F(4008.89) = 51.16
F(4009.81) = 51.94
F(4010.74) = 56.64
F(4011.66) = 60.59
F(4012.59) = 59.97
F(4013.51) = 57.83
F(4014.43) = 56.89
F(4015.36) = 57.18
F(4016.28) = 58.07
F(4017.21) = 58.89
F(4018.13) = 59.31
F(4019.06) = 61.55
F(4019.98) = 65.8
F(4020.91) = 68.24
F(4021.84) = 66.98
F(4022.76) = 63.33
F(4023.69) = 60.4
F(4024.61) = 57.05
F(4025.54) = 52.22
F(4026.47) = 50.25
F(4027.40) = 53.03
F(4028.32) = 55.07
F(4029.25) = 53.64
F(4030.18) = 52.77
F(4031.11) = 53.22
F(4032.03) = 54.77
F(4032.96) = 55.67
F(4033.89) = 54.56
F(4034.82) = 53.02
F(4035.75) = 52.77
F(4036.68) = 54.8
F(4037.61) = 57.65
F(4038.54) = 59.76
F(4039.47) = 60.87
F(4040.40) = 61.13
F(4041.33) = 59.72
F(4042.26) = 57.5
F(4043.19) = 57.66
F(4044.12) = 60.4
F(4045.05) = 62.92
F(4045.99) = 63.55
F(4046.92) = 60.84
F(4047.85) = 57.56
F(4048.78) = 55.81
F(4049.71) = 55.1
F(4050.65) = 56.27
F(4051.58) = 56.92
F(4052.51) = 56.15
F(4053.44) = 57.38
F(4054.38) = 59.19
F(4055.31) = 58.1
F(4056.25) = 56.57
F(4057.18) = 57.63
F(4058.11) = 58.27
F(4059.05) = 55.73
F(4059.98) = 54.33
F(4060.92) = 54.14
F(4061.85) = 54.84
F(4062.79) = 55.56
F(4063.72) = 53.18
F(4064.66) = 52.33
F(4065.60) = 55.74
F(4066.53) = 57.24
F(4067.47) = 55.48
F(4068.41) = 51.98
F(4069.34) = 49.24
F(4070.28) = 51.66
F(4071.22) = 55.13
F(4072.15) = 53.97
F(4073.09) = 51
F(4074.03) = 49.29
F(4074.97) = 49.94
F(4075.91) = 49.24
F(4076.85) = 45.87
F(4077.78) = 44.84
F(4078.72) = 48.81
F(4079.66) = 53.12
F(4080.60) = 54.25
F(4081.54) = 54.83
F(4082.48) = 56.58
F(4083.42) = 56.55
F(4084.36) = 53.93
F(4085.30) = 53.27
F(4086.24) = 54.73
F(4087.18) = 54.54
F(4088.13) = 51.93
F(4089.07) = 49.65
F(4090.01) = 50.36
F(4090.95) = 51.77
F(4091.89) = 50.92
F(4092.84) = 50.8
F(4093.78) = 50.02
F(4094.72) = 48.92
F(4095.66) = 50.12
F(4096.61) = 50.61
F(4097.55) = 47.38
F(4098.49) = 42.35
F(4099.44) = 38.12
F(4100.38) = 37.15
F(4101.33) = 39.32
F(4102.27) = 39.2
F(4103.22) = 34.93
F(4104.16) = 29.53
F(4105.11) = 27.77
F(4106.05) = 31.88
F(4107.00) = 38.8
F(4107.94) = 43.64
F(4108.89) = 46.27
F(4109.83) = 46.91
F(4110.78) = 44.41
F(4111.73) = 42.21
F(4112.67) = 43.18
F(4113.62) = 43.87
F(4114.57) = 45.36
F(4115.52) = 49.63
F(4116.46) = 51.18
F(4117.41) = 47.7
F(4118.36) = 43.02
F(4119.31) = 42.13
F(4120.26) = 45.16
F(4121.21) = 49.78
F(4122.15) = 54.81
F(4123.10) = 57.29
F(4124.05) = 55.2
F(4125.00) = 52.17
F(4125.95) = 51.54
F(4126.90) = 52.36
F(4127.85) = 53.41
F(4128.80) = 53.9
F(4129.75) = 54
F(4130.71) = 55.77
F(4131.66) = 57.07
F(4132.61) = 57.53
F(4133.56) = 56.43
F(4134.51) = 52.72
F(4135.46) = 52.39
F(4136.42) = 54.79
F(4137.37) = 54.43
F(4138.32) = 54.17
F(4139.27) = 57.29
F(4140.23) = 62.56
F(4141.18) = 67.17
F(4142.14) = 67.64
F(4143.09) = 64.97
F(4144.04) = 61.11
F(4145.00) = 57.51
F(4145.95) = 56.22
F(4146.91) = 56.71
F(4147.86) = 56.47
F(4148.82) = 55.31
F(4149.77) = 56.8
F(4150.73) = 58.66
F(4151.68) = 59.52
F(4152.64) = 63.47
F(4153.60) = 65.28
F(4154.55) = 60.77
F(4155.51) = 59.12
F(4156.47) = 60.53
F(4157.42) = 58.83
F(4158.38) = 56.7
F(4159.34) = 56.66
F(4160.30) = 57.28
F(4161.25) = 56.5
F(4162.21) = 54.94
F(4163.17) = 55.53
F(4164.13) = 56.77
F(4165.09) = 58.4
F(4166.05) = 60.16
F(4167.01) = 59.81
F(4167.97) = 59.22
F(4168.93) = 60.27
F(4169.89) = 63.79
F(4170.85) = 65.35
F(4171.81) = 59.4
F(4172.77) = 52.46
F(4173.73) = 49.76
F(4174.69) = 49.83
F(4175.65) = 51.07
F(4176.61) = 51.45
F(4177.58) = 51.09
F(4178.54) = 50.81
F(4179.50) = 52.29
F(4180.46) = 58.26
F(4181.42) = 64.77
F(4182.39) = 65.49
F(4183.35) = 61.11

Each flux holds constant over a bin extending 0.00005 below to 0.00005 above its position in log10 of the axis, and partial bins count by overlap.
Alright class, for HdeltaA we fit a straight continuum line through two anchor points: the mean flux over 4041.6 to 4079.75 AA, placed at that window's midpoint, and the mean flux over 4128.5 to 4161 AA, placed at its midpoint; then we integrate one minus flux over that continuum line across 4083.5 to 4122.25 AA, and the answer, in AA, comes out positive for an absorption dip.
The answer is 7.5 AA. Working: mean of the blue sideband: 54.9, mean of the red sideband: 58.2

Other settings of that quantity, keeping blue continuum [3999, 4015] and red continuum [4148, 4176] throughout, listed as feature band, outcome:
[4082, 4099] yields 1.5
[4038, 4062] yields -1.1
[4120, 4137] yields 1.0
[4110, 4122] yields 2.3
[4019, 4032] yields -0.7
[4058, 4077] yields 1.0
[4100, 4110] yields 3.4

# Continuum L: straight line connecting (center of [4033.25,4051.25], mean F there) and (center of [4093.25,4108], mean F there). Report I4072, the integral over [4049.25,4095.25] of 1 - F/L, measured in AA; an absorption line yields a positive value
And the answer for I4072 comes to -4.3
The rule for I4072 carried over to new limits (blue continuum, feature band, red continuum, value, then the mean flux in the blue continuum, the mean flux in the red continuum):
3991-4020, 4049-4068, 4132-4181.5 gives 0.1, 55.5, 57.7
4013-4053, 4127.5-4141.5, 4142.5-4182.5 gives 0.4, 57.9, 57.8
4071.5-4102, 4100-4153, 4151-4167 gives 4.0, 49.8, 58.8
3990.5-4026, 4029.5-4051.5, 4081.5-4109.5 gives -1.9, 56.6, 46.1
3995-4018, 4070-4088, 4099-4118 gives -2.9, 54.8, 41.1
